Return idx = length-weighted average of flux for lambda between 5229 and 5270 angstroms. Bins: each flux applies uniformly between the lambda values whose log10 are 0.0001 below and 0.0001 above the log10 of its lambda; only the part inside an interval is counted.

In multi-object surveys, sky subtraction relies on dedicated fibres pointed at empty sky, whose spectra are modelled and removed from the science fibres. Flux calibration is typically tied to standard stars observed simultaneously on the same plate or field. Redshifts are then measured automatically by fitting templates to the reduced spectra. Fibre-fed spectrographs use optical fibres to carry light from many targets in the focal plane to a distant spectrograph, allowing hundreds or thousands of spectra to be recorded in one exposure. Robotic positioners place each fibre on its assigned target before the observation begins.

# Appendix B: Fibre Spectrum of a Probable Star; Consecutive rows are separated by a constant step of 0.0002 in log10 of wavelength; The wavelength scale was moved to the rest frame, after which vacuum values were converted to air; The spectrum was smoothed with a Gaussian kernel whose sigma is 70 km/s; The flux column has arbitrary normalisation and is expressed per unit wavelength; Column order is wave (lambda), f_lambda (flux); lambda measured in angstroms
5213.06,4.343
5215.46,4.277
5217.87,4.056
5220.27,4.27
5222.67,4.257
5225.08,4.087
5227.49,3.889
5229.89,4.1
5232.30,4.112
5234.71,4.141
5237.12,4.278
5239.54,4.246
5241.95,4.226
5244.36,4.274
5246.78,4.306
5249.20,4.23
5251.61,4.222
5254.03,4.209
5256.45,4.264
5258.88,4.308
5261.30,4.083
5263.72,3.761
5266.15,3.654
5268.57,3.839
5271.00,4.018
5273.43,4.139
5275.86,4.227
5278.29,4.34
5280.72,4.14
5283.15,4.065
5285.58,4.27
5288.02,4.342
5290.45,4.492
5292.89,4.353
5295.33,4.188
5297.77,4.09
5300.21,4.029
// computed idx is 4.13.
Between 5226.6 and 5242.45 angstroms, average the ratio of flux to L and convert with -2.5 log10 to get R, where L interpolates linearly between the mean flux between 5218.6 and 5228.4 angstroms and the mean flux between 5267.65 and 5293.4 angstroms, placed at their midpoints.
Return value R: 0.000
